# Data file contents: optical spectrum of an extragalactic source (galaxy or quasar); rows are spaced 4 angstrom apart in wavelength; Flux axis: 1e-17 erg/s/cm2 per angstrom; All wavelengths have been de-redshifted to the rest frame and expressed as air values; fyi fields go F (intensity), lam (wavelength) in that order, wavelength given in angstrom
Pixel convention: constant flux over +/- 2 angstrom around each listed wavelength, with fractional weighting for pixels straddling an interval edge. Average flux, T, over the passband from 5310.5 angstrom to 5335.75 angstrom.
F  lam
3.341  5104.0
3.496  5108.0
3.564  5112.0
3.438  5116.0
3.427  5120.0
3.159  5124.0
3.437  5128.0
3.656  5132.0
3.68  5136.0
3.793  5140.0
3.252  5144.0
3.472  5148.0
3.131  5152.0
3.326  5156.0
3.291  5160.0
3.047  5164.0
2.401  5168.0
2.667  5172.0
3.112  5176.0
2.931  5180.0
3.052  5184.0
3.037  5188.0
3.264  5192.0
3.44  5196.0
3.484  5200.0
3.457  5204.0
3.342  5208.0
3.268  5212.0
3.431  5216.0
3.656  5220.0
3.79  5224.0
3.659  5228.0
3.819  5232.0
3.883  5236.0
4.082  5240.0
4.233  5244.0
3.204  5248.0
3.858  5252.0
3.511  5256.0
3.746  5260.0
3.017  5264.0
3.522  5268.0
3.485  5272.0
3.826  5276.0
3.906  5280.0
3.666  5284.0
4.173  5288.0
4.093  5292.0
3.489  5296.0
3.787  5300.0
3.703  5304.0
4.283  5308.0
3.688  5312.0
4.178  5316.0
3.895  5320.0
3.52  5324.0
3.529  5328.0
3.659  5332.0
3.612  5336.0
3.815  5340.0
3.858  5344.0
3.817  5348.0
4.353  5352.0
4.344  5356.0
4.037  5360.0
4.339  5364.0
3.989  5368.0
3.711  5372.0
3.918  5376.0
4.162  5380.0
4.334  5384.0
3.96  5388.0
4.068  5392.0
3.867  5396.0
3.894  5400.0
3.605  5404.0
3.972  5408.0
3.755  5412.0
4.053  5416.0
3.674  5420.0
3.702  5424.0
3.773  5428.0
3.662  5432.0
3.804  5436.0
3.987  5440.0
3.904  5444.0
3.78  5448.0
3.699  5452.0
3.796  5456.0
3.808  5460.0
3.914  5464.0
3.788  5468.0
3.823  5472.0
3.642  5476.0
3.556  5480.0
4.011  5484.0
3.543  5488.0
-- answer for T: 3.74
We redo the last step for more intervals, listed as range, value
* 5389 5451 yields 3.83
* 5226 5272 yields 3.68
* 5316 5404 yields 3.94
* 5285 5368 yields 3.91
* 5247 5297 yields 3.67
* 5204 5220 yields 3.4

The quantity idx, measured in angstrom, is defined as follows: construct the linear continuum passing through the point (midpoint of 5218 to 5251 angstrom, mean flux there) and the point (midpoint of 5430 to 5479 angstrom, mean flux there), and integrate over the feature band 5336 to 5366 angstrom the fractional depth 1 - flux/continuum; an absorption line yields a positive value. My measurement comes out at -2.0 angstrom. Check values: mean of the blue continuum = 3.79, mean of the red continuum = 3.8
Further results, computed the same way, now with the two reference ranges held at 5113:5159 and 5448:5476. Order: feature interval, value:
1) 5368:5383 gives -1.1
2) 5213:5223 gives 0.0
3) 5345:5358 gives -1.7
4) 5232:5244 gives -1.5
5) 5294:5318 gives -1.6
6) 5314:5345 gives -0.9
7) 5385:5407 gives -1.1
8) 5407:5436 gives -0.4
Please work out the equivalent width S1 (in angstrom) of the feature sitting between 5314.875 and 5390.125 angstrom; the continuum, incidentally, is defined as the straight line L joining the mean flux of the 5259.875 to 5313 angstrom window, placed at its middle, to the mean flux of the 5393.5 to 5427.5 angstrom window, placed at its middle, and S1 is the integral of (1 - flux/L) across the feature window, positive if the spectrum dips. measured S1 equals -3.3 angstrom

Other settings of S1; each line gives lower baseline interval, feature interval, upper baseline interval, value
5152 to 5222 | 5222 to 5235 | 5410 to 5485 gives -1.9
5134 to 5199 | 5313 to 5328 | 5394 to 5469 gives -1.1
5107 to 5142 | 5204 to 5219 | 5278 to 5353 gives 1.1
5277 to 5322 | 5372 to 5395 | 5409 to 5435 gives -1.4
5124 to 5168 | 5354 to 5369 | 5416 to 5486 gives -2.2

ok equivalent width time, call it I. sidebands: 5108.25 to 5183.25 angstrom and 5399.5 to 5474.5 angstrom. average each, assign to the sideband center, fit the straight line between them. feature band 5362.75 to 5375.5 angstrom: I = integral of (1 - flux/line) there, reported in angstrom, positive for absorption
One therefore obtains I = -1.0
